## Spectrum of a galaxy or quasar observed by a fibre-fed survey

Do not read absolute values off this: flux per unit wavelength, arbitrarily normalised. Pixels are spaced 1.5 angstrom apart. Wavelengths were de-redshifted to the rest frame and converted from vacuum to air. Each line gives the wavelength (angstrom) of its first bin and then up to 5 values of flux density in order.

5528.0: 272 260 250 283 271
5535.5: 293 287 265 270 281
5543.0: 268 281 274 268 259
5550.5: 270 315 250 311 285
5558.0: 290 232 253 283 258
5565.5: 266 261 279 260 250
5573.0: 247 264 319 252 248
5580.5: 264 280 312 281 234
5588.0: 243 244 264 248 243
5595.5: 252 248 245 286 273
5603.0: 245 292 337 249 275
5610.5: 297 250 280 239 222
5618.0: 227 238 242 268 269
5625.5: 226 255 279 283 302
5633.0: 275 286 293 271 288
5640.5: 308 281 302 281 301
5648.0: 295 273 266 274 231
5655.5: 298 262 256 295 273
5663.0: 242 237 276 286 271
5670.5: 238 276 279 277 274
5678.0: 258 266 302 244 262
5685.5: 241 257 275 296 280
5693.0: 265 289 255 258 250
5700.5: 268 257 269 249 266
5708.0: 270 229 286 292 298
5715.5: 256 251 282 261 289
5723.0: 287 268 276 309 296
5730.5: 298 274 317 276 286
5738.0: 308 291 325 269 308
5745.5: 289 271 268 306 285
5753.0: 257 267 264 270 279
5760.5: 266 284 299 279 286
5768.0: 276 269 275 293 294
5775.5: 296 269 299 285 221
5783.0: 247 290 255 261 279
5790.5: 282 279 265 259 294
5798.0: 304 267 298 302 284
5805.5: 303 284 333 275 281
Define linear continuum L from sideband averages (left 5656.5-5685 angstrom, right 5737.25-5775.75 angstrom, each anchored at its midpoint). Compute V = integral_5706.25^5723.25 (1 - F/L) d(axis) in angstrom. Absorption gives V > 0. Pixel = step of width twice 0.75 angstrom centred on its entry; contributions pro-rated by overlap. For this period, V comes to 0.2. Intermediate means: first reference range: 267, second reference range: 283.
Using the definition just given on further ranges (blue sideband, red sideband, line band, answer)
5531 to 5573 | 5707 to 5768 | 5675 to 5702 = 1.2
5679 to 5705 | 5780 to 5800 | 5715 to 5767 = -2.9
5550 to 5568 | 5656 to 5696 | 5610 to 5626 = 1.2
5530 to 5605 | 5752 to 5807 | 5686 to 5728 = 0.6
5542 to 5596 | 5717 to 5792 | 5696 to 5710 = 1.0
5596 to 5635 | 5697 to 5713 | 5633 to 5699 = -2.3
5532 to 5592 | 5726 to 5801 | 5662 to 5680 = 0.7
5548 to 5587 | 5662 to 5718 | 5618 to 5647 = -0.7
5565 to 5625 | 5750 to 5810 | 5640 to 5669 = -0.8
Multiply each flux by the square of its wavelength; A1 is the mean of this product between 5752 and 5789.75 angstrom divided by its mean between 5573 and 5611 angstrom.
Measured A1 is 1.09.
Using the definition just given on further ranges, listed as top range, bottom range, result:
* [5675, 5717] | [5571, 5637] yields 1.04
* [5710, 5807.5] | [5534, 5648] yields 1.11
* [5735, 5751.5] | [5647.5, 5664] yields 1.12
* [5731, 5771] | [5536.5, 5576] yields 1.12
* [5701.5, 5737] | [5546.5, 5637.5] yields 1.09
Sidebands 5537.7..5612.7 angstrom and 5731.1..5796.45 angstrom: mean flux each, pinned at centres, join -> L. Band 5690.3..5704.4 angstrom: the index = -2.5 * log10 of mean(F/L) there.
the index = 0.04 mag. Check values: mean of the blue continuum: 268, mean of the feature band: 266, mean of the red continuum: 280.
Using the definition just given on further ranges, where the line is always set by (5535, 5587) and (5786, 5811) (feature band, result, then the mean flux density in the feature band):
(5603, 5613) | -0.02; 280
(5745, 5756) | 0.02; 276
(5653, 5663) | 0.04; 267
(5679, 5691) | 0.04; 268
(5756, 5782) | 0.02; 279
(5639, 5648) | -0.07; 294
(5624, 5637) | 0.00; 274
